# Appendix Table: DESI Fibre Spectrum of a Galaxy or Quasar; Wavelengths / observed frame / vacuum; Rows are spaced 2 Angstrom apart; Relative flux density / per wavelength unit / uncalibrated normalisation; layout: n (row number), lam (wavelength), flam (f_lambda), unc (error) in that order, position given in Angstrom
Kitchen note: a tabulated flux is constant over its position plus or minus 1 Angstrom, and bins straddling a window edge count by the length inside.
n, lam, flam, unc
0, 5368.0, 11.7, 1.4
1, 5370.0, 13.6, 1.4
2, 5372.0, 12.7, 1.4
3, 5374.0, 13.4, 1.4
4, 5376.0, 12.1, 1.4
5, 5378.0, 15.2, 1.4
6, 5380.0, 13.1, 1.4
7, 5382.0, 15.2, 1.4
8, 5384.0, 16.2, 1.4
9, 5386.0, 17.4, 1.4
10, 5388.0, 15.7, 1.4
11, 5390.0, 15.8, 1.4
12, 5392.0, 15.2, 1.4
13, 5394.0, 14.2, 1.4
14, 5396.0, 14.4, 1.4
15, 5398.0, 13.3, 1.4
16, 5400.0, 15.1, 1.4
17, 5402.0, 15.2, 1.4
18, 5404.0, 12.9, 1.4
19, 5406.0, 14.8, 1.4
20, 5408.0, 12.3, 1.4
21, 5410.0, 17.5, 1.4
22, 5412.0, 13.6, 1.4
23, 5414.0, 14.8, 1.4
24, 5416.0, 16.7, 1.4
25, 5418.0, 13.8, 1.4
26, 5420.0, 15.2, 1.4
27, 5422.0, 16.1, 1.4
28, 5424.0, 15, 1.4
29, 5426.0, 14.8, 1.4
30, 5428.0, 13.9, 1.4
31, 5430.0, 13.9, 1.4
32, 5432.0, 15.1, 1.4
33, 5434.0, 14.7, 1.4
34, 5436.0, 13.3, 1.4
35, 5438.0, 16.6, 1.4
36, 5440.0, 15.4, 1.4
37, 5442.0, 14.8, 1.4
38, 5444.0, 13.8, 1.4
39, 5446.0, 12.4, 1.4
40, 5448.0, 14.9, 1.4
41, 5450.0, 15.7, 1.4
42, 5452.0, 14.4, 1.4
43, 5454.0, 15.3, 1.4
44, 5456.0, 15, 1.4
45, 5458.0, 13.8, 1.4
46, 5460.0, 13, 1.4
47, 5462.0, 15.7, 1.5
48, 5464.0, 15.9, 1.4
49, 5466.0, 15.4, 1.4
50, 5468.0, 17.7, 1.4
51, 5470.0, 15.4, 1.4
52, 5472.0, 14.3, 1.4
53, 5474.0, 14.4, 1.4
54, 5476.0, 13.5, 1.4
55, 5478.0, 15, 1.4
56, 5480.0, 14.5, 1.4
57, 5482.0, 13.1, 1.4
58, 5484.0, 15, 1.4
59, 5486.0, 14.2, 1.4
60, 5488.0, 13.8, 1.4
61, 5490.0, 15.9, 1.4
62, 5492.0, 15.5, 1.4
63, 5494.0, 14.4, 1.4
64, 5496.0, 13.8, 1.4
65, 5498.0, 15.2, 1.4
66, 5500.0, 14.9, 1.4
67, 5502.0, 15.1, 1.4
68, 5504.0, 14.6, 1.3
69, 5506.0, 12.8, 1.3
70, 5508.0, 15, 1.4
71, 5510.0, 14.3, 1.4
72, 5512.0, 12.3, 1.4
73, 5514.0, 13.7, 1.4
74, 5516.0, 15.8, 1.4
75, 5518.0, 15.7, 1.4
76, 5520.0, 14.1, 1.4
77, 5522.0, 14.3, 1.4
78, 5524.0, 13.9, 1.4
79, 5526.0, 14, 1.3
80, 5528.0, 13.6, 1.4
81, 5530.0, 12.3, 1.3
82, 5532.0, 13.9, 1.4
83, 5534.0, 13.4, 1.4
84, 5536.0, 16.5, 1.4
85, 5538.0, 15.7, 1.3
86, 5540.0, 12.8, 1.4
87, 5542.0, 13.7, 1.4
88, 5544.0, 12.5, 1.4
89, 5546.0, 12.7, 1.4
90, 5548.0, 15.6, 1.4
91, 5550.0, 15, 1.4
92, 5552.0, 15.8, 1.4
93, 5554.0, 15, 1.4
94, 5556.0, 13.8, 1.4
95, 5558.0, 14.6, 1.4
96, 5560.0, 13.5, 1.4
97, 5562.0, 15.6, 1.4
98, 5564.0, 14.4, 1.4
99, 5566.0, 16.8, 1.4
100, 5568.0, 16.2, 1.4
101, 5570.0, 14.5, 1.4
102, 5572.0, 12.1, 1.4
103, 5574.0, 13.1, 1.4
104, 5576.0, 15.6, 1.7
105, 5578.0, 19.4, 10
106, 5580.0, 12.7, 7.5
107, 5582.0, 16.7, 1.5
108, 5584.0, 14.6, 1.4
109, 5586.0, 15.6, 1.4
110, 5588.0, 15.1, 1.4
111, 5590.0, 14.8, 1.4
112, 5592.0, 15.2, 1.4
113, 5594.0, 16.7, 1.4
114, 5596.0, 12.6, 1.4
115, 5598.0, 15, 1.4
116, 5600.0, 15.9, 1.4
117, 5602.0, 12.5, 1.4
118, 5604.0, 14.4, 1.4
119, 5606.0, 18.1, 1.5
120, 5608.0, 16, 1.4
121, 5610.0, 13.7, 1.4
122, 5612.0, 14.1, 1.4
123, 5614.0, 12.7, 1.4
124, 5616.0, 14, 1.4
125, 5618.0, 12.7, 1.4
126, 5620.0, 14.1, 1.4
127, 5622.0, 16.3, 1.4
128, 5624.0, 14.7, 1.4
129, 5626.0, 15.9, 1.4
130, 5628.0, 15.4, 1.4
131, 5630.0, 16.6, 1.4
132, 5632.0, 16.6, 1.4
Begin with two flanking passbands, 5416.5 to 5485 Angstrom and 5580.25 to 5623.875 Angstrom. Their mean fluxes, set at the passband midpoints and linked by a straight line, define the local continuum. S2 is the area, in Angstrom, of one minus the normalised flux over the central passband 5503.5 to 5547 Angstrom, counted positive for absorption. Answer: 2.3 Angstrom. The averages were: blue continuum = 14.7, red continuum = 14.8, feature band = 14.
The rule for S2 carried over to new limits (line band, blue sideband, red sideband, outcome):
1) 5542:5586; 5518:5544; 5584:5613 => -0.8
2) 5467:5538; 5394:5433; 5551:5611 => 1.7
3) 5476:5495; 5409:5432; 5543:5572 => 0.4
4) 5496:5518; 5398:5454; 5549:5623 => 0.5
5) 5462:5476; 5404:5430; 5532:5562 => -0.8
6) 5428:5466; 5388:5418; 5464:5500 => 0.3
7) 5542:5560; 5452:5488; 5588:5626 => 0.5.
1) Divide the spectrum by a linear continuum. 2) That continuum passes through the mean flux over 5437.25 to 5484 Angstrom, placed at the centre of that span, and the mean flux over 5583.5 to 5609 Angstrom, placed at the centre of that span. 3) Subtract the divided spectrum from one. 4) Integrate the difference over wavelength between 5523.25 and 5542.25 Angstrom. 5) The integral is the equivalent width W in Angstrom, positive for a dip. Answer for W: 1.2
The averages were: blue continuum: 14.8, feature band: 14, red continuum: 15.1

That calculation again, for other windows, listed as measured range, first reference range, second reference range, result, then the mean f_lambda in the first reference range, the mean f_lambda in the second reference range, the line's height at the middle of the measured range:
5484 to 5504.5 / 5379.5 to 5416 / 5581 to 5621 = 0.1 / 14.9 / 14.7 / 14.8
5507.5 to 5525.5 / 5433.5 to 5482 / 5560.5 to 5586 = 0.8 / 14.8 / 15.1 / 14.9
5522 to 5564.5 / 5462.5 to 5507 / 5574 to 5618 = 1.8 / 14.8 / 14.9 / 14.8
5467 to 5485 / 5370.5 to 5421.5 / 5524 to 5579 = -0.2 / 14.6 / 14.5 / 14.6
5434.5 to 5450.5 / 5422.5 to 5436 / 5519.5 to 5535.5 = -0.2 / 14.5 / 13.8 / 14.4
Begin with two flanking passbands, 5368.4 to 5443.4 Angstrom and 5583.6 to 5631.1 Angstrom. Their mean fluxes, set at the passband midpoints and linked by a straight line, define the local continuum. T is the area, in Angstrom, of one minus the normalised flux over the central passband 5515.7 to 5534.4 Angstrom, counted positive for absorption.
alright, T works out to 0.9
